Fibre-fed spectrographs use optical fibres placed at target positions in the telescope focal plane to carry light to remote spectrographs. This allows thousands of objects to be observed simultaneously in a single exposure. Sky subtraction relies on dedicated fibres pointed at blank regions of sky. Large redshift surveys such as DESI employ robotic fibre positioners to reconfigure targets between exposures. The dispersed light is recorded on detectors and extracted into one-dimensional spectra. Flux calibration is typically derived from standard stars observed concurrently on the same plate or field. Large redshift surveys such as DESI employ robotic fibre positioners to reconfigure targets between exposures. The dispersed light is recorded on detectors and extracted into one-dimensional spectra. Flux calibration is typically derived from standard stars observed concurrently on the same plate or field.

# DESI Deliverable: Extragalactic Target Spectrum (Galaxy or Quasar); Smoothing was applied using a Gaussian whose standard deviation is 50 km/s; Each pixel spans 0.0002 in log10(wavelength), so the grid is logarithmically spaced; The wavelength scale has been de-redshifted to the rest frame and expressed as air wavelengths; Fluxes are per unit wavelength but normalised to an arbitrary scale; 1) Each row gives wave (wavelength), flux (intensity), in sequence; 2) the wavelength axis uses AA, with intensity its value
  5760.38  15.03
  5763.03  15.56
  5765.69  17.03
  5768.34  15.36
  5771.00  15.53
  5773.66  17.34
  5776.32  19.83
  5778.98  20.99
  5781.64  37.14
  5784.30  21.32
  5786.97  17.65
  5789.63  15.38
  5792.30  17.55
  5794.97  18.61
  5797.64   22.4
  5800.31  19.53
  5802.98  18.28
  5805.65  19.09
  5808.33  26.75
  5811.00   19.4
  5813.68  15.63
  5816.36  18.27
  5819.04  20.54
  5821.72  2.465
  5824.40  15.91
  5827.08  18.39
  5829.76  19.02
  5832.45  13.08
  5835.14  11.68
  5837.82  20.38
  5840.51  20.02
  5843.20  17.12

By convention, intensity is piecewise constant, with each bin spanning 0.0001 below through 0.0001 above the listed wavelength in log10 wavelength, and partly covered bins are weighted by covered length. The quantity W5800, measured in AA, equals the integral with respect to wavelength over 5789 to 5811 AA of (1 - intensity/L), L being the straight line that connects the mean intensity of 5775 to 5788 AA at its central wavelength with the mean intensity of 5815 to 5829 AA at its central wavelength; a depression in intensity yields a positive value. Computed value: -0.3 AA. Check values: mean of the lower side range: 23.5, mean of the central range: 19.8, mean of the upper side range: 15.3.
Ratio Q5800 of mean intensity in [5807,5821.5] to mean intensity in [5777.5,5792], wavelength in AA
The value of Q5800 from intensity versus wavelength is 0.85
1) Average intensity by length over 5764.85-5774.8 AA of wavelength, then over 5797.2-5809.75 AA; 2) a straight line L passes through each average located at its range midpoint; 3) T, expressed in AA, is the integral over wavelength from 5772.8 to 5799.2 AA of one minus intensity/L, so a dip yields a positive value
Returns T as -3.4 AA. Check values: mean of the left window 16.3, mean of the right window 21.1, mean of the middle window 20.9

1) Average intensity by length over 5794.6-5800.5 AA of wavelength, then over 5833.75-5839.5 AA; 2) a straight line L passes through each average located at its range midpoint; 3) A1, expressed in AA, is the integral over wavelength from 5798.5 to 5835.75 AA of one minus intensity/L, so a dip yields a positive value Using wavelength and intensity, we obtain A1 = 2.7 AA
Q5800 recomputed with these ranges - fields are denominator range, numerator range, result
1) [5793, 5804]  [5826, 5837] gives 0.80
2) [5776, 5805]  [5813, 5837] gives 0.73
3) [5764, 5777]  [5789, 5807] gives 1.12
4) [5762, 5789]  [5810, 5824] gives 0.77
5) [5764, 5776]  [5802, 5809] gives 1.27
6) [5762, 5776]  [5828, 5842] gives 1.03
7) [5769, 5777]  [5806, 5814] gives 1.22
